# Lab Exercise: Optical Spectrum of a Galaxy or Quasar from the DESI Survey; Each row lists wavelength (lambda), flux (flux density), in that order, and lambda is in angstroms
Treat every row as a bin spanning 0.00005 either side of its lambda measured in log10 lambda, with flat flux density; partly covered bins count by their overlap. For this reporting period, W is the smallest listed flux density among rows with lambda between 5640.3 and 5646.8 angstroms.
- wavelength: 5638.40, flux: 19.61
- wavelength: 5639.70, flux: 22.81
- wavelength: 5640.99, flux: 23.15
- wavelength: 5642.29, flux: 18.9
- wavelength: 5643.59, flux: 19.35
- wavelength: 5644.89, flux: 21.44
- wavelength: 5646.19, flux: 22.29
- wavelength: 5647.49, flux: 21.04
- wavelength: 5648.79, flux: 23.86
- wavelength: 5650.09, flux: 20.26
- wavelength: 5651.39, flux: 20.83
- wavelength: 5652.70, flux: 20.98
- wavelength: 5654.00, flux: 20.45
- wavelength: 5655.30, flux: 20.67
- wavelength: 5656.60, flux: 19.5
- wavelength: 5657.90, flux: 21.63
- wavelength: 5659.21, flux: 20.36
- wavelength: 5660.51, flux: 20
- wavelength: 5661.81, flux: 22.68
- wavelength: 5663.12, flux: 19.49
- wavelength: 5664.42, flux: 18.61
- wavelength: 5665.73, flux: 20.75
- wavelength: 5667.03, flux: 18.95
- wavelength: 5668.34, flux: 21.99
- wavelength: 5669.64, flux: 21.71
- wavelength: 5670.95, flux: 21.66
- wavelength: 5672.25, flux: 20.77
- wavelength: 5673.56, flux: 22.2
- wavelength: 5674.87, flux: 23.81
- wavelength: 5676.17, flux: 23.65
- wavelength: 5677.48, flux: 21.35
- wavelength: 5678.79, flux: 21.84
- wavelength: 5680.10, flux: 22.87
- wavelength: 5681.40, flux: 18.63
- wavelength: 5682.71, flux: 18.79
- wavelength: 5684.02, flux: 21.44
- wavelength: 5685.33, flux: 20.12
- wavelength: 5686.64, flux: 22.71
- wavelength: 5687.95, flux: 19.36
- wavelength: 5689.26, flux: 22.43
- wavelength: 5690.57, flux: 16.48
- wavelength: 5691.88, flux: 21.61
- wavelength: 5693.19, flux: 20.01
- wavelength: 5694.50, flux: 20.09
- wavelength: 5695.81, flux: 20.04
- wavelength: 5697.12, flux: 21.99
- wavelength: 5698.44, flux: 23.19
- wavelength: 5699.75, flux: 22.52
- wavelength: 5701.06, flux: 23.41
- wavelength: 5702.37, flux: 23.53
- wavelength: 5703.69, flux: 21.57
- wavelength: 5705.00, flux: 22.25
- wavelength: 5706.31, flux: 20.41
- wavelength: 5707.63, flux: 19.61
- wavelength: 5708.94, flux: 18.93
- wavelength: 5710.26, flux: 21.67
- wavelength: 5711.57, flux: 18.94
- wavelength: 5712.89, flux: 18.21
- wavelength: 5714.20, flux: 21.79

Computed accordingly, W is 18.9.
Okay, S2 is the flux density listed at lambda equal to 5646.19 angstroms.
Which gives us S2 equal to 22.29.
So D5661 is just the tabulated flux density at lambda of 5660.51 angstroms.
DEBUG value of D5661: 20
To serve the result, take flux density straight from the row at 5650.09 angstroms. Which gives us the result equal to 20.26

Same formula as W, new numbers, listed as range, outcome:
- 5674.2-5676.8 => 23.65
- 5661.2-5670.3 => 18.61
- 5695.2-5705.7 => 20.04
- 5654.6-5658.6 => 19.5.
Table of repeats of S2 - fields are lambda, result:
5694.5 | 20.09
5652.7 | 20.98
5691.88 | 21.61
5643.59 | 19.35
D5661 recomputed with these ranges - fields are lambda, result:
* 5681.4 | 18.63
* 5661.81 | 22.68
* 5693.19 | 20.01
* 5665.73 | 20.75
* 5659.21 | 20.36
